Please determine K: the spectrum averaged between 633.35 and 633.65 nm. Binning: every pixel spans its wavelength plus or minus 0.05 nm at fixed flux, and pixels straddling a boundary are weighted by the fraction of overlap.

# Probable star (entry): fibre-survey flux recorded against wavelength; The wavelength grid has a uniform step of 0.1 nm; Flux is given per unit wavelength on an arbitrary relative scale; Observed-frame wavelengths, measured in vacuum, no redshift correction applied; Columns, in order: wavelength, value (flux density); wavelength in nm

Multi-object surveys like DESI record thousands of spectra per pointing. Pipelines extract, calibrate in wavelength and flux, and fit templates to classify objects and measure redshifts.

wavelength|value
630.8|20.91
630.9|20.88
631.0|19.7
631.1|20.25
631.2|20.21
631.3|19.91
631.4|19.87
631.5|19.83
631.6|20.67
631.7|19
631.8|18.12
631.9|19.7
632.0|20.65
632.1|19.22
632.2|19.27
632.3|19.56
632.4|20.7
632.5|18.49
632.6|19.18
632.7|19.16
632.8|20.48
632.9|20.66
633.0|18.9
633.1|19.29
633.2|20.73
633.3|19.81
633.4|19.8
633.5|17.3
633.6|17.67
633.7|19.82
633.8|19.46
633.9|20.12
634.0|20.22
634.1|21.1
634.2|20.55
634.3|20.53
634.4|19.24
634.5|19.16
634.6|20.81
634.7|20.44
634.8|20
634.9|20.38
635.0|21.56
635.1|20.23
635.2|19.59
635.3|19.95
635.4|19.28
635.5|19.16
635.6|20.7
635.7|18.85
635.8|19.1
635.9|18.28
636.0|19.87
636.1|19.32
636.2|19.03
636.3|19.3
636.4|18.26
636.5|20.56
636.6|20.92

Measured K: 18.3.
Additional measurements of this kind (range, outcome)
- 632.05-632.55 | 19.4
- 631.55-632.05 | 19.6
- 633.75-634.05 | 19.9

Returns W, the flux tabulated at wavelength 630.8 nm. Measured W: 20.91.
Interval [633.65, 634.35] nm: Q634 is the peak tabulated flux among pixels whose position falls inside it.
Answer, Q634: 21.1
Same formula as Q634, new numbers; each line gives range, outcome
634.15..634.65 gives 20.81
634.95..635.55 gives 21.56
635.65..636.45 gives 19.87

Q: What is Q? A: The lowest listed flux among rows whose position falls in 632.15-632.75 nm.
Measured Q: 18.49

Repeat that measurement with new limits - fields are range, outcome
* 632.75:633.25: 18.9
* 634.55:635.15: 20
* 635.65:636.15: 18.28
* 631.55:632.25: 18.12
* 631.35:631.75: 19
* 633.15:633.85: 17.3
